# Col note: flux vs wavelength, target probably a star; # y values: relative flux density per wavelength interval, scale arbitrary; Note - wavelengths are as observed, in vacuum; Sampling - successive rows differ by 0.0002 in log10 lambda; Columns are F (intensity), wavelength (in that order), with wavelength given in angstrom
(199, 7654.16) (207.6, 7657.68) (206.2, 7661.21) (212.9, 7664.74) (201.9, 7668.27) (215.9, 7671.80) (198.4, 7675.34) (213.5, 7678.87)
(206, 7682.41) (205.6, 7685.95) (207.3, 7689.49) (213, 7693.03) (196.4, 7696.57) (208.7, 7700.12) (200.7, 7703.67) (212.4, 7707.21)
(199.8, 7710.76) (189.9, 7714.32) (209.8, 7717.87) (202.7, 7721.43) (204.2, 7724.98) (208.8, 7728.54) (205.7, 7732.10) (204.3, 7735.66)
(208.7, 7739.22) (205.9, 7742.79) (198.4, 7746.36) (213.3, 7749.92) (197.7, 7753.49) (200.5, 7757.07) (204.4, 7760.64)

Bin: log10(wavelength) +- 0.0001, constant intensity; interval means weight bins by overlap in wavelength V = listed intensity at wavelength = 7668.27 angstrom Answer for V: 201.9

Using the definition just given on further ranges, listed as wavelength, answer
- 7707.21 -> 212.4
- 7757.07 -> 200.5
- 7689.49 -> 207.3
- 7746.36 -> 198.4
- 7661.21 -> 206.2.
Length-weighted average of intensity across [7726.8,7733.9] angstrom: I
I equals 207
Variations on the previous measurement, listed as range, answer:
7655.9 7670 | 207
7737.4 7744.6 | 207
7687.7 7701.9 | 206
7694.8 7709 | 205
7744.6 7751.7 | 206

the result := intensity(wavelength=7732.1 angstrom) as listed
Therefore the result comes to 205.7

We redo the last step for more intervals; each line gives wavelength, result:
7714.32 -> 189.9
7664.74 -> 212.9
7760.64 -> 204.4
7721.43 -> 202.7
